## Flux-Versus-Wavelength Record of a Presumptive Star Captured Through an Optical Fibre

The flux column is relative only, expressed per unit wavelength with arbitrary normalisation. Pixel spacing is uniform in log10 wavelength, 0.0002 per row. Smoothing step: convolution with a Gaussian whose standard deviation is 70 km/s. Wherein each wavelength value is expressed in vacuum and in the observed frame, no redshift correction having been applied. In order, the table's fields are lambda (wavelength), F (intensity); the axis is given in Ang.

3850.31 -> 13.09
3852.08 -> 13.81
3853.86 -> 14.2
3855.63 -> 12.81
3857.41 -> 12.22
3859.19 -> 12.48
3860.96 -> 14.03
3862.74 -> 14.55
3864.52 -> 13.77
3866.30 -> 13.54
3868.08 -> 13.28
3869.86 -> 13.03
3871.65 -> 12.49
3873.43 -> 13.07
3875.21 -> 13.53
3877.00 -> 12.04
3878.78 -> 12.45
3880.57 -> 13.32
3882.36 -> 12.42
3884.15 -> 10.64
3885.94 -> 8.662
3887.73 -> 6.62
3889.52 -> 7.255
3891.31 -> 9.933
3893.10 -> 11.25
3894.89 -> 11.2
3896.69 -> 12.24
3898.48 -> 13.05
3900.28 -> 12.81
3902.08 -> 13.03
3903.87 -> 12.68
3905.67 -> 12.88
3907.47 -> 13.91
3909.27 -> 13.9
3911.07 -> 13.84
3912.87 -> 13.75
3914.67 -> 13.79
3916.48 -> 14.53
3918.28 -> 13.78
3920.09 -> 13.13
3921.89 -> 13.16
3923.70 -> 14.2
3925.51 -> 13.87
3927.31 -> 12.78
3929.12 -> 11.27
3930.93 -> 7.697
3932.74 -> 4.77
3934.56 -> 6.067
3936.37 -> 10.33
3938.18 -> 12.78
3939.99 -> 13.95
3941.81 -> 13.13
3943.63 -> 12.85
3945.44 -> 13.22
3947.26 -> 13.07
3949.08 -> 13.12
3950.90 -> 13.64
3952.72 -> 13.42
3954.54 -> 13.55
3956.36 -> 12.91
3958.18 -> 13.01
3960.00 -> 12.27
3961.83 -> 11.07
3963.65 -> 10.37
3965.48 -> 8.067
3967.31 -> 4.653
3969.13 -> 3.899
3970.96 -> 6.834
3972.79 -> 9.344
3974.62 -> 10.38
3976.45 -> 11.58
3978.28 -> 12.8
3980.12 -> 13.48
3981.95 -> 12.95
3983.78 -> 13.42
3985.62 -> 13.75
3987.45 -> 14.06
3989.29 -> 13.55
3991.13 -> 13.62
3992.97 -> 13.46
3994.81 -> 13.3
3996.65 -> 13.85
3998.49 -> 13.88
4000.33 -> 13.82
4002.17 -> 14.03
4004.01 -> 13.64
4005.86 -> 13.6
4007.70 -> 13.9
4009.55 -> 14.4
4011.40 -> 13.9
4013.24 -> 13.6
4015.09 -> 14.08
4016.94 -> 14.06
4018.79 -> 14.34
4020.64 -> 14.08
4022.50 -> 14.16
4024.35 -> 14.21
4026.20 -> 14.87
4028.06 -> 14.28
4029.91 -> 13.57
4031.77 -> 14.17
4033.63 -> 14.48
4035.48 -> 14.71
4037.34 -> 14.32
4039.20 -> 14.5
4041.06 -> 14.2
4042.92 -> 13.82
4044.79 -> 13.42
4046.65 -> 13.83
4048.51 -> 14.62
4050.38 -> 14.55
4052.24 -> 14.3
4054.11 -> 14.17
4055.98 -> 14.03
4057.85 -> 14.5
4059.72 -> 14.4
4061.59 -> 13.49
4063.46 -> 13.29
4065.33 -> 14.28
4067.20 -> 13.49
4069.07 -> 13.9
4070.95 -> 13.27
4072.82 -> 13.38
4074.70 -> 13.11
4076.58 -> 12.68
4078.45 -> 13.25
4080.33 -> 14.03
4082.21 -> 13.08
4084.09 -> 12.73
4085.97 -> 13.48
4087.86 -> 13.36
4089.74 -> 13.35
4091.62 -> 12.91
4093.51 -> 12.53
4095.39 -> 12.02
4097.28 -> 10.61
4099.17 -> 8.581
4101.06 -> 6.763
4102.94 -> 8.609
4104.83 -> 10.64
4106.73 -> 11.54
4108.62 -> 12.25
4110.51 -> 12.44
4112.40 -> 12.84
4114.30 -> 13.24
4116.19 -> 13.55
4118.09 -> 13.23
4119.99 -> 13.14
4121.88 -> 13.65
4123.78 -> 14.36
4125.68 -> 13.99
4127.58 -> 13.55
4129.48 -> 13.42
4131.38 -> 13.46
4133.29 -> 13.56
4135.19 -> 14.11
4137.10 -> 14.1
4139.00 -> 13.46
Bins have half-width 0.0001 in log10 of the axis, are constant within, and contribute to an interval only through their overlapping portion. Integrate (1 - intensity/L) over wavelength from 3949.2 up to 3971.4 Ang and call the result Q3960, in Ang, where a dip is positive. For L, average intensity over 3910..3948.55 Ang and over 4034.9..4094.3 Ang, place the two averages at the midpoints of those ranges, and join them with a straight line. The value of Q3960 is 3.6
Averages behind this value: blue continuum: 12.2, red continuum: 13.7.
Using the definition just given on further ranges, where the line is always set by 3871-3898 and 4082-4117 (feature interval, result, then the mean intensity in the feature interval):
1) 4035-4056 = -4.7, 14.2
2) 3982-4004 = -4.2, 13.7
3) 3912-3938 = -0.9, 11.7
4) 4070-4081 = -1.5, 13.3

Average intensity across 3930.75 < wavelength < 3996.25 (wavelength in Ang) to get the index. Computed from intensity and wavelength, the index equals 11.5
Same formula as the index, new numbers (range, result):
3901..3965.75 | 12.4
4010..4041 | 14.2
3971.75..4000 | 12.9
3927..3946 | 10.7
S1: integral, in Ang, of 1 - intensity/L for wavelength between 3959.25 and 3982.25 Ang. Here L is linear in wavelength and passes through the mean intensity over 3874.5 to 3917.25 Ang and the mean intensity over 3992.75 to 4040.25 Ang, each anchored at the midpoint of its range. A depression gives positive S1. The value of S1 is 6.2 Ang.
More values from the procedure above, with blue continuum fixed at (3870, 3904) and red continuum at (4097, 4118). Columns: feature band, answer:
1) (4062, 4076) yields -2.9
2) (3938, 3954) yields -2.6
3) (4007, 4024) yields -4.2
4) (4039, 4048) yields -2.2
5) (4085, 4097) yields -1.8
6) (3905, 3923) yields -3.5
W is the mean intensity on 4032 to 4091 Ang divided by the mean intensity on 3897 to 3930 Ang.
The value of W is 1.04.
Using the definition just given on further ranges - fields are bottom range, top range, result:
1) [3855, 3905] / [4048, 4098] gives 1.11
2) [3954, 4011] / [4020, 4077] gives 1.16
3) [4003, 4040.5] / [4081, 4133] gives 0.87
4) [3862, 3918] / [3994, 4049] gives 1.14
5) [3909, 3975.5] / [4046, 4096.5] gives 1.18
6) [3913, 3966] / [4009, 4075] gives 1.16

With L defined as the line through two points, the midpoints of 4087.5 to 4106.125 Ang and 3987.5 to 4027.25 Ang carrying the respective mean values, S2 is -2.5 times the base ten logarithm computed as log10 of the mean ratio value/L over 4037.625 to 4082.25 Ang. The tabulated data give -0.14 mag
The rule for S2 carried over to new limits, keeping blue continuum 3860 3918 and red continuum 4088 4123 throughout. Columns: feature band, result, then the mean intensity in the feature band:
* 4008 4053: -0.18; 14.2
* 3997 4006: -0.14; 13.8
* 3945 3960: -0.08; 13.2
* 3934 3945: 0.05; 11.8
